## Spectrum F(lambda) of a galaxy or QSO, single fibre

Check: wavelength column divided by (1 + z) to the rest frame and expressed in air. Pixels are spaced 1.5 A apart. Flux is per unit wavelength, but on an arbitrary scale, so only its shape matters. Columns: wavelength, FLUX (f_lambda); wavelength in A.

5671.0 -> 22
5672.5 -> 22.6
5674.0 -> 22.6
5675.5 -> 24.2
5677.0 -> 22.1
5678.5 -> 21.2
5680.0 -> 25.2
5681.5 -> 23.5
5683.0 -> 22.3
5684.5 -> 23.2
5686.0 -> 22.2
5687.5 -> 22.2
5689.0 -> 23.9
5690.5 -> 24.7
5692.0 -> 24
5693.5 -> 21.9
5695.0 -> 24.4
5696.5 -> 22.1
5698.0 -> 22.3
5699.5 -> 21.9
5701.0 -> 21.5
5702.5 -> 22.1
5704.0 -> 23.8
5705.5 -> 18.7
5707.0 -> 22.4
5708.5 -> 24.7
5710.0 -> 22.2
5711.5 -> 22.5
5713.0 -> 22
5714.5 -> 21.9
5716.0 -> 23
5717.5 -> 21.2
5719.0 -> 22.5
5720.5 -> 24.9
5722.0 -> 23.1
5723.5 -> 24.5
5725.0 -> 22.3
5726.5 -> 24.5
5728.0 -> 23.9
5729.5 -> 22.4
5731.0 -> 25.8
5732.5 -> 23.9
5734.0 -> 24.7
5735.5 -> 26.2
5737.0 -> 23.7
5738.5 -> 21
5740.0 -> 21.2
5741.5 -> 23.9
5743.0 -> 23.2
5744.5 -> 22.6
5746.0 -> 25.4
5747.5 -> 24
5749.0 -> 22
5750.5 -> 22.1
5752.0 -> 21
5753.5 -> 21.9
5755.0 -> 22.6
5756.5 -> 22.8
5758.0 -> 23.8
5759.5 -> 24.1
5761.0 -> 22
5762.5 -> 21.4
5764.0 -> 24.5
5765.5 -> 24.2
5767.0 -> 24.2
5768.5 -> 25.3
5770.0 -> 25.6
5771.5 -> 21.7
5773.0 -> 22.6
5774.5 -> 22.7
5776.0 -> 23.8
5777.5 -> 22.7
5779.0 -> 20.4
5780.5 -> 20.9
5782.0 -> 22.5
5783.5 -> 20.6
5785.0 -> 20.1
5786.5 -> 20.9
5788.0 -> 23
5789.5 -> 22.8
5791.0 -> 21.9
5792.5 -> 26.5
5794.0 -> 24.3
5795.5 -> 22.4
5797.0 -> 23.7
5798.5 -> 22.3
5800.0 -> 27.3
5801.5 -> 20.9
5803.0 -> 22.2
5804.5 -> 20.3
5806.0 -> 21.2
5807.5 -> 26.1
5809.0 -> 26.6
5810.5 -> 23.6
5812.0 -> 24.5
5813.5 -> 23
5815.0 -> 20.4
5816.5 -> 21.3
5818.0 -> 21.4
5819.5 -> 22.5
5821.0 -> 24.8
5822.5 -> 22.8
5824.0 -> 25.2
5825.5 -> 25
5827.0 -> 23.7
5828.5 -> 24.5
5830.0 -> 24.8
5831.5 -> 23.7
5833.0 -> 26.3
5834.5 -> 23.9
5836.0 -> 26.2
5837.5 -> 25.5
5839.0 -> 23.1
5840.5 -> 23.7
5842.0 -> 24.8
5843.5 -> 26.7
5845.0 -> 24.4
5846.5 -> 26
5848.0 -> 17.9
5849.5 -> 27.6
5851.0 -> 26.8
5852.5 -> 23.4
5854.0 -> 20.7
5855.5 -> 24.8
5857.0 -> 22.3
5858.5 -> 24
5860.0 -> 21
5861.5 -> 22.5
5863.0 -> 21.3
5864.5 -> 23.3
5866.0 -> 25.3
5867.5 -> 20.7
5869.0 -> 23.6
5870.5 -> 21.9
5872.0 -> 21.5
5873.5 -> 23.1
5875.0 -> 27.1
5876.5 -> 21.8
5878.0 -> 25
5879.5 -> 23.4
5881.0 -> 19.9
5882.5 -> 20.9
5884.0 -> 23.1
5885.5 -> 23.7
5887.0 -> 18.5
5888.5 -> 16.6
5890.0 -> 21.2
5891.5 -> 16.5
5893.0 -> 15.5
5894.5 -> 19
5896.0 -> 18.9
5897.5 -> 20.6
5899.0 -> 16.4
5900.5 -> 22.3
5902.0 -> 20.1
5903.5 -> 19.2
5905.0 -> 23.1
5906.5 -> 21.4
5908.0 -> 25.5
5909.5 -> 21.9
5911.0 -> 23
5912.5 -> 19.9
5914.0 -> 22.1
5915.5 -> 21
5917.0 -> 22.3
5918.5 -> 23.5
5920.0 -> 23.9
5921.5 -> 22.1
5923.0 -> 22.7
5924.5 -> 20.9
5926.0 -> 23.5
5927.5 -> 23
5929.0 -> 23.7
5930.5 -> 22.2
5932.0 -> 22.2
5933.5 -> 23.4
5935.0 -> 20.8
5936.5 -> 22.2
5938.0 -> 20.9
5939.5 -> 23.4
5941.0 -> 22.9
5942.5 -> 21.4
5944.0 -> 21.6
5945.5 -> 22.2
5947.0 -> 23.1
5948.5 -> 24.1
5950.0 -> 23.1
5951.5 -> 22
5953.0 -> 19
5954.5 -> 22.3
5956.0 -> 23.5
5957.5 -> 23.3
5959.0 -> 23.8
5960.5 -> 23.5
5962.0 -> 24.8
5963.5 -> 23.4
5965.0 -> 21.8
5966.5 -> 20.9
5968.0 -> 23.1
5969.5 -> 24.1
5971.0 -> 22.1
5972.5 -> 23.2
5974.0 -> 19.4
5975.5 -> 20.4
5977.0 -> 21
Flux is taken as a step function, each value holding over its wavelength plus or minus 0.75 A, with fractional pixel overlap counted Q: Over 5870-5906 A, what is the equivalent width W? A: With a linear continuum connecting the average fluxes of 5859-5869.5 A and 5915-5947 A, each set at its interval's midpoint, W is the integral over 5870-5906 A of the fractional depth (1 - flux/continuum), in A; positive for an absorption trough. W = 2.70 A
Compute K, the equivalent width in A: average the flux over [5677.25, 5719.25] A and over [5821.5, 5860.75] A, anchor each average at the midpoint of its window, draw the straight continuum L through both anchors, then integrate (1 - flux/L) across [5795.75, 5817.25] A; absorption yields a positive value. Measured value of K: 0.7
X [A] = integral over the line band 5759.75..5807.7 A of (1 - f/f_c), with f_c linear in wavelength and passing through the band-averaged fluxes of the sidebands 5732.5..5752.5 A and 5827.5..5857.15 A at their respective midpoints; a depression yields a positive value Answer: 1.8 A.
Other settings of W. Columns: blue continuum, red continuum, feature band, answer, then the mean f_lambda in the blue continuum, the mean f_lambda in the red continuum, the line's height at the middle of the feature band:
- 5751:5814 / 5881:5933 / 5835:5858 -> -2.3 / 23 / 21.2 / 22.1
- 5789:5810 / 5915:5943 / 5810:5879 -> -1.6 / 23.5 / 22.4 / 23.1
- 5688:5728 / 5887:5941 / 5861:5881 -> -1.3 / 22.8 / 21.3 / 21.6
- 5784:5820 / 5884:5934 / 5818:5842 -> -2.0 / 22.9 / 21.2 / 22.4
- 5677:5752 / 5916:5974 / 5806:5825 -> -0.5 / 23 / 22.6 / 22.8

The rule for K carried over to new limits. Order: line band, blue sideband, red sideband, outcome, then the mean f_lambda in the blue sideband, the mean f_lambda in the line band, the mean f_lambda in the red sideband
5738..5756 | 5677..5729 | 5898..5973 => 0.1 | 22.8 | 22.6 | 22.3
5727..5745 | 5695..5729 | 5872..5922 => -0.9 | 22.7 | 23.6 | 21.3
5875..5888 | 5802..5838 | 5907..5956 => 0.4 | 23.7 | 22.2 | 22.4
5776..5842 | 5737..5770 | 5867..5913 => -2.9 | 23.1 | 23.3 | 21.1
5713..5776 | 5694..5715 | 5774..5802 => -2.2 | 22.3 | 23.3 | 22.6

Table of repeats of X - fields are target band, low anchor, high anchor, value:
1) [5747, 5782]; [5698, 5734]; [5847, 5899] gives -0.5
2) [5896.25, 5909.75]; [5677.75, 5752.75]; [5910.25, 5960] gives 0.9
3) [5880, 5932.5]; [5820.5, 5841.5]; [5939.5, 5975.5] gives 4.9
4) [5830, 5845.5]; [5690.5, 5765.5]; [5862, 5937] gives -1.9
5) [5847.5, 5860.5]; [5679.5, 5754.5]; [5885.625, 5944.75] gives -0.9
